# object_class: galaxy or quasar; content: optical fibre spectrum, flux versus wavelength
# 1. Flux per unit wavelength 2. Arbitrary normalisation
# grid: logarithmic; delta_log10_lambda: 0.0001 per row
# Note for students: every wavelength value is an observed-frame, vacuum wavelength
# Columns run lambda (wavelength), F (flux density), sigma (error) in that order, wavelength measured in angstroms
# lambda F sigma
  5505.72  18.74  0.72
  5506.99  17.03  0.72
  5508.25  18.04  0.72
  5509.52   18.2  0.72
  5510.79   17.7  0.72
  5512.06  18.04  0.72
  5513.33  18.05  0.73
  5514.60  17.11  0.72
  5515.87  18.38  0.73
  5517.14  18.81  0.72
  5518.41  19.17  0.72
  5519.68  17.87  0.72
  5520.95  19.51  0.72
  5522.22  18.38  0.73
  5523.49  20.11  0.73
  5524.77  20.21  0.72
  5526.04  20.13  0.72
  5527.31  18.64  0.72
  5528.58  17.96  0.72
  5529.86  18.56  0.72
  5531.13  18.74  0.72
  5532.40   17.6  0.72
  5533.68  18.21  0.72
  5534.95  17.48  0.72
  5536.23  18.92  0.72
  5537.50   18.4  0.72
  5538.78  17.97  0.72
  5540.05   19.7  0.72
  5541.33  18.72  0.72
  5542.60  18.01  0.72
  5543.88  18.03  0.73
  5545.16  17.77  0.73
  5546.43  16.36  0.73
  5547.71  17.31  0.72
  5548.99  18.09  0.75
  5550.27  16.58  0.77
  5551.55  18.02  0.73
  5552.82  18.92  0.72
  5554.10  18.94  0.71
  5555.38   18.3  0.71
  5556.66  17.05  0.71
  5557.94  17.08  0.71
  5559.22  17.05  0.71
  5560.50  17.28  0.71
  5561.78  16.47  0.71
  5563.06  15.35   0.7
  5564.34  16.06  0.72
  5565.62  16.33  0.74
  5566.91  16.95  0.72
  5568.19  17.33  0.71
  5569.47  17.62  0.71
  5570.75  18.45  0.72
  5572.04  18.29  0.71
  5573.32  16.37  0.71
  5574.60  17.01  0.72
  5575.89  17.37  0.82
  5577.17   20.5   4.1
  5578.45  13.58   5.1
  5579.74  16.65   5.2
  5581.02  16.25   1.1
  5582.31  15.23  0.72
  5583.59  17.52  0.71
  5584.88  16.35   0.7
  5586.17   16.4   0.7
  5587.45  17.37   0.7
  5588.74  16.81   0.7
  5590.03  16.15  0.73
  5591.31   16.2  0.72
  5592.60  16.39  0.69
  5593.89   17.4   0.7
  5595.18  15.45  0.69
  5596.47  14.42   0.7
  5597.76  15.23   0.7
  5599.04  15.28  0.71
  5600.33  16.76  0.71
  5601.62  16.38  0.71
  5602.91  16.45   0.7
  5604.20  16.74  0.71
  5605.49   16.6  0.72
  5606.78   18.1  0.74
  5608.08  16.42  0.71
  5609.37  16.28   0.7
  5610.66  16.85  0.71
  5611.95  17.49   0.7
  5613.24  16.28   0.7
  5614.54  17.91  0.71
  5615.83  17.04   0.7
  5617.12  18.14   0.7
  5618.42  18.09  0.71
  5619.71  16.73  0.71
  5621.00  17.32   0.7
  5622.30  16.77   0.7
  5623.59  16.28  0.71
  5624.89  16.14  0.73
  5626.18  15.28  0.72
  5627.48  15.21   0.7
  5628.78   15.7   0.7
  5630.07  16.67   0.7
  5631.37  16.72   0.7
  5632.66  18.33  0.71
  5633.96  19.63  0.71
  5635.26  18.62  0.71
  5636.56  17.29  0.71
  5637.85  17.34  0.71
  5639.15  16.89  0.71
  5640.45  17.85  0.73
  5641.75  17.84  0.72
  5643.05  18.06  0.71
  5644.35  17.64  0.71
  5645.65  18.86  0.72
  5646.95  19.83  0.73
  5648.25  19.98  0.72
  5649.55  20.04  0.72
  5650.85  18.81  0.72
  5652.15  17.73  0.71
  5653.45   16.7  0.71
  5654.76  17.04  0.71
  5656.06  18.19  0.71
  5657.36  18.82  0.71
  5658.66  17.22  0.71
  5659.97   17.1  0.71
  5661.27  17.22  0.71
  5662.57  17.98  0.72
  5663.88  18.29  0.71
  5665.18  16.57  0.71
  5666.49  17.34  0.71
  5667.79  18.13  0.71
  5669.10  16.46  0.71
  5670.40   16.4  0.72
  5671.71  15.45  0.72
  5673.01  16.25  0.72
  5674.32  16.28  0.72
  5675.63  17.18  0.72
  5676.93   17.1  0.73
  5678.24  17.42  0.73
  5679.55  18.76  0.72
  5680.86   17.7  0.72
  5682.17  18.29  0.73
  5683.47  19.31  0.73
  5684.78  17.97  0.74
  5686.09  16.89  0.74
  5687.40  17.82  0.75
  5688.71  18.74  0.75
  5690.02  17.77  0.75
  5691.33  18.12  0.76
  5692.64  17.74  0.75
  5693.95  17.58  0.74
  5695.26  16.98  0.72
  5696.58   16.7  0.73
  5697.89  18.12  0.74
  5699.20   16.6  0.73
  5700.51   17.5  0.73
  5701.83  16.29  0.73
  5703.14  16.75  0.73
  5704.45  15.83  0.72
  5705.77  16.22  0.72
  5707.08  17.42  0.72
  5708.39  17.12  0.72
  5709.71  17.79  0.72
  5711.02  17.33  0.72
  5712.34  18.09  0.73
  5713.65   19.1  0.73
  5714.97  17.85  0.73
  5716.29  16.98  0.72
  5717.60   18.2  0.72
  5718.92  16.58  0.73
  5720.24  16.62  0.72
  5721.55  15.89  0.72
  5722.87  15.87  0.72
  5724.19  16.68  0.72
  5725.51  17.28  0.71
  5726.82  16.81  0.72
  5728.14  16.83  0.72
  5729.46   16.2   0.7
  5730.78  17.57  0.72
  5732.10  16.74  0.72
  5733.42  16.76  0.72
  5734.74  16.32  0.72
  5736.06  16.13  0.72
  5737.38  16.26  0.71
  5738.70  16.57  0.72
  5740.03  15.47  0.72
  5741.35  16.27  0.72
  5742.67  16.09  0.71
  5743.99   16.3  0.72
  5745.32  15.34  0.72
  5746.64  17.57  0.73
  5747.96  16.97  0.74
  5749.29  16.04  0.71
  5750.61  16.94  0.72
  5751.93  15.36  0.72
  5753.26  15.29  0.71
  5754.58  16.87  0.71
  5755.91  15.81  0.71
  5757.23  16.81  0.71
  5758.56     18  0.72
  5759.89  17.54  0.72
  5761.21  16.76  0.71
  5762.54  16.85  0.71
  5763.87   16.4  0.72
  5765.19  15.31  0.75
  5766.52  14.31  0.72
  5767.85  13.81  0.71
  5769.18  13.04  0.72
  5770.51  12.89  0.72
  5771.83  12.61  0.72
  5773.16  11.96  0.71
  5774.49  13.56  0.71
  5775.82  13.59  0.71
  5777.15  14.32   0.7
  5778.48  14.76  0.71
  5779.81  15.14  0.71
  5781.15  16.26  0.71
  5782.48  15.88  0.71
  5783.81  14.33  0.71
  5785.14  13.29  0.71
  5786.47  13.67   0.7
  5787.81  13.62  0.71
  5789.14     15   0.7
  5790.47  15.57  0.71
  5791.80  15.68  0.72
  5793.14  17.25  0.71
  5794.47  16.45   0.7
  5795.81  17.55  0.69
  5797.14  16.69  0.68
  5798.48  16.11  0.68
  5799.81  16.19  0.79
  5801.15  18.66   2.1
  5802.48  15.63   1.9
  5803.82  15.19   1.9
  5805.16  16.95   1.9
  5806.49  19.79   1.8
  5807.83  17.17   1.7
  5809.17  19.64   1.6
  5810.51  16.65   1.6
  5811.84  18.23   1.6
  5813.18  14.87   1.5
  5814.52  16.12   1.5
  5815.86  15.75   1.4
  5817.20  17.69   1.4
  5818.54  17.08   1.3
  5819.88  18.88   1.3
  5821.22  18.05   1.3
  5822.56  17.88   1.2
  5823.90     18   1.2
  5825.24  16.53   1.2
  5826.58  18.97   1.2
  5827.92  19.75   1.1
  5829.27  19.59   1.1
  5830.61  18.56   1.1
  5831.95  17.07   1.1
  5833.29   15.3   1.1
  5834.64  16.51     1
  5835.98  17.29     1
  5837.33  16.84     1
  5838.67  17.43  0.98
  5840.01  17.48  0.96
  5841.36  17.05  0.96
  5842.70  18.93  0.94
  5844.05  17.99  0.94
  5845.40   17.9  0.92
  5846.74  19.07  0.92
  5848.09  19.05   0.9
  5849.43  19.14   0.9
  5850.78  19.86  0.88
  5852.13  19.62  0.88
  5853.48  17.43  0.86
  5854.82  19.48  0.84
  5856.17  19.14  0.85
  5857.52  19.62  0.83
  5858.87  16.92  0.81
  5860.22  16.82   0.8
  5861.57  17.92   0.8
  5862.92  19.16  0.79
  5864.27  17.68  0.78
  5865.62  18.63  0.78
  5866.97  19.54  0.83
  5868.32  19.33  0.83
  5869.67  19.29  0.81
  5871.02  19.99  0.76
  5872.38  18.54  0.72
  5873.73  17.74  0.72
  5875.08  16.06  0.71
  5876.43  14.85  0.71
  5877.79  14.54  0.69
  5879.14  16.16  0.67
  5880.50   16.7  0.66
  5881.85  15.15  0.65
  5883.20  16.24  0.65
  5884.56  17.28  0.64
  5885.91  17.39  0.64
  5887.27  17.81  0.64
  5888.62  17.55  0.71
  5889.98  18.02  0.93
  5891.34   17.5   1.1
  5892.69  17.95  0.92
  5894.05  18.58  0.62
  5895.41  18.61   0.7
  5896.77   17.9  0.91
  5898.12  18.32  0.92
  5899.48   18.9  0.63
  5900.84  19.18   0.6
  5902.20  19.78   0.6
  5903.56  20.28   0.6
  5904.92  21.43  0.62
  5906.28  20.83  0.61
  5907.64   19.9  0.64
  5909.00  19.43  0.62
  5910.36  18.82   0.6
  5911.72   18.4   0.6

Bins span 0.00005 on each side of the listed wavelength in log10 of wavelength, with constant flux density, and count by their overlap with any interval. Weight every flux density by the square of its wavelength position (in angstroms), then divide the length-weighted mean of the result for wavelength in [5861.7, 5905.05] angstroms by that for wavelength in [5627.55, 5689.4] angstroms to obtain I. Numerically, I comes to 1.1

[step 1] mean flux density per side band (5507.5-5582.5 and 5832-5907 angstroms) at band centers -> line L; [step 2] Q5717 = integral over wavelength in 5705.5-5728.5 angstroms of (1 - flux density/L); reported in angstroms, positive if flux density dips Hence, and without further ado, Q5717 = 1.0 angstroms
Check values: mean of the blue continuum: 17.8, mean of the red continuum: 18.1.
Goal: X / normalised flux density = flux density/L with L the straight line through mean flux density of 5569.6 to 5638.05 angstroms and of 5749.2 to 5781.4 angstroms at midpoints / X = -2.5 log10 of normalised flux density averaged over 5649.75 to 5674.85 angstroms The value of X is -0.071 mag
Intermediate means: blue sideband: 16.8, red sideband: 15.2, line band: 17.3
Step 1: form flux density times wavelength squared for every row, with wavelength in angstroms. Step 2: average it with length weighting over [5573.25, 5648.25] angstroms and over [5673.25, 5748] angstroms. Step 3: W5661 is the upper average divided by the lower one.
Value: 1.0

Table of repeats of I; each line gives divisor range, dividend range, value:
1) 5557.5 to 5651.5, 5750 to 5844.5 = 1.03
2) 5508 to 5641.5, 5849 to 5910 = 1.17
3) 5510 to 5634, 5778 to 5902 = 1.10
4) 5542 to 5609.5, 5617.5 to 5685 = 1.07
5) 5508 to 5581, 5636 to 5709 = 1.03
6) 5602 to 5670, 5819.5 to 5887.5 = 1.11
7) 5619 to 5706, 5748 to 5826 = 0.96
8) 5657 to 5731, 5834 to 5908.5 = 1.12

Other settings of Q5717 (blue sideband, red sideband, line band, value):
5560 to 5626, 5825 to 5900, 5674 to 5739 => 0.0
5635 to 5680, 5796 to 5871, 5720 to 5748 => 2.0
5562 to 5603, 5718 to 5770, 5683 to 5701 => -1.5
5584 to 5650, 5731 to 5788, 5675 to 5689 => -1.4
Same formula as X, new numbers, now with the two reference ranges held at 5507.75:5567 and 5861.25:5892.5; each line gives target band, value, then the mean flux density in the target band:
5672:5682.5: 0.034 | 17.3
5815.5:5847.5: -0.010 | 17.8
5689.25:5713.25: 0.033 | 17.2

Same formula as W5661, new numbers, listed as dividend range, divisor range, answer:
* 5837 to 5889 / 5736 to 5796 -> 1.20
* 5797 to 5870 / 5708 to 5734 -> 1.09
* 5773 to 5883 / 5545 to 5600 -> 1.11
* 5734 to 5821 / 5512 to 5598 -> 0.98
